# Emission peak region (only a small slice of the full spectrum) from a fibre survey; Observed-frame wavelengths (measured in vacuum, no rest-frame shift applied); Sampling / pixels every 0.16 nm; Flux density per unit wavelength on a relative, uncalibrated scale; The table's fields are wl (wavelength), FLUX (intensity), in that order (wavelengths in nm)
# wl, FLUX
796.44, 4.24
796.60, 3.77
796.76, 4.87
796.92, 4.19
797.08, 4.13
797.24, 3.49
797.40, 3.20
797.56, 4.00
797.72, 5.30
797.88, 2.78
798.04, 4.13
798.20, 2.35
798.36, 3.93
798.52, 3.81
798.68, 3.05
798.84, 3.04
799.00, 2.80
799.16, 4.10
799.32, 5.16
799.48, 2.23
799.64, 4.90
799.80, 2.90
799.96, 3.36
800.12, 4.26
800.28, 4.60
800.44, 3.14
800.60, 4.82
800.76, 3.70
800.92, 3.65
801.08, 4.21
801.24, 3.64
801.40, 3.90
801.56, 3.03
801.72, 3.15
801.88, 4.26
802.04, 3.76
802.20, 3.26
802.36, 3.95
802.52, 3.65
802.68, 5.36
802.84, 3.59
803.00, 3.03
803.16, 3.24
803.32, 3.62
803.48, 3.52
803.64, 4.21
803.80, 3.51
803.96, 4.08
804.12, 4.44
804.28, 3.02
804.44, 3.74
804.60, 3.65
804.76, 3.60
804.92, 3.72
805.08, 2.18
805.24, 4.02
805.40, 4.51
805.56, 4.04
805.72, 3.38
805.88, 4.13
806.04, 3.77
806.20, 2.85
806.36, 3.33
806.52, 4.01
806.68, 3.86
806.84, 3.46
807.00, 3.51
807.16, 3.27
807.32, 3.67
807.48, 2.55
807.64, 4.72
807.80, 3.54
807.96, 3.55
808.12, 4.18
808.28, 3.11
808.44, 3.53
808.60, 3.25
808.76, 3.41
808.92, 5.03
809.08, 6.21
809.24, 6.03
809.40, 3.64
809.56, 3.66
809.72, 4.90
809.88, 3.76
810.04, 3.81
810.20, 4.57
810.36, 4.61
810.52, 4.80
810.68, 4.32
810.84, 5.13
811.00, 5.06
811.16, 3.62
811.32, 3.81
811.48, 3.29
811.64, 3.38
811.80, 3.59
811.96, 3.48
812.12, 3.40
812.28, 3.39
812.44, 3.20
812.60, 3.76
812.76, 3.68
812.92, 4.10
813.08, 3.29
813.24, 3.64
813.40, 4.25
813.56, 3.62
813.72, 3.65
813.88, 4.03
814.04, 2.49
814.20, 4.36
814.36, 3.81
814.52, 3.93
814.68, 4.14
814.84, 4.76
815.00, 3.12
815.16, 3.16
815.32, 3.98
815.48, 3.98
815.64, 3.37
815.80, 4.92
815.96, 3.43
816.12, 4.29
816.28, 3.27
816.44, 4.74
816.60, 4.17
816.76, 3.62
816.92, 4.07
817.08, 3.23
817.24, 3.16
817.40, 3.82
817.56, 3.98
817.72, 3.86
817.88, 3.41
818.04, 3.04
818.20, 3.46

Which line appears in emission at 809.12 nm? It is [S II]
